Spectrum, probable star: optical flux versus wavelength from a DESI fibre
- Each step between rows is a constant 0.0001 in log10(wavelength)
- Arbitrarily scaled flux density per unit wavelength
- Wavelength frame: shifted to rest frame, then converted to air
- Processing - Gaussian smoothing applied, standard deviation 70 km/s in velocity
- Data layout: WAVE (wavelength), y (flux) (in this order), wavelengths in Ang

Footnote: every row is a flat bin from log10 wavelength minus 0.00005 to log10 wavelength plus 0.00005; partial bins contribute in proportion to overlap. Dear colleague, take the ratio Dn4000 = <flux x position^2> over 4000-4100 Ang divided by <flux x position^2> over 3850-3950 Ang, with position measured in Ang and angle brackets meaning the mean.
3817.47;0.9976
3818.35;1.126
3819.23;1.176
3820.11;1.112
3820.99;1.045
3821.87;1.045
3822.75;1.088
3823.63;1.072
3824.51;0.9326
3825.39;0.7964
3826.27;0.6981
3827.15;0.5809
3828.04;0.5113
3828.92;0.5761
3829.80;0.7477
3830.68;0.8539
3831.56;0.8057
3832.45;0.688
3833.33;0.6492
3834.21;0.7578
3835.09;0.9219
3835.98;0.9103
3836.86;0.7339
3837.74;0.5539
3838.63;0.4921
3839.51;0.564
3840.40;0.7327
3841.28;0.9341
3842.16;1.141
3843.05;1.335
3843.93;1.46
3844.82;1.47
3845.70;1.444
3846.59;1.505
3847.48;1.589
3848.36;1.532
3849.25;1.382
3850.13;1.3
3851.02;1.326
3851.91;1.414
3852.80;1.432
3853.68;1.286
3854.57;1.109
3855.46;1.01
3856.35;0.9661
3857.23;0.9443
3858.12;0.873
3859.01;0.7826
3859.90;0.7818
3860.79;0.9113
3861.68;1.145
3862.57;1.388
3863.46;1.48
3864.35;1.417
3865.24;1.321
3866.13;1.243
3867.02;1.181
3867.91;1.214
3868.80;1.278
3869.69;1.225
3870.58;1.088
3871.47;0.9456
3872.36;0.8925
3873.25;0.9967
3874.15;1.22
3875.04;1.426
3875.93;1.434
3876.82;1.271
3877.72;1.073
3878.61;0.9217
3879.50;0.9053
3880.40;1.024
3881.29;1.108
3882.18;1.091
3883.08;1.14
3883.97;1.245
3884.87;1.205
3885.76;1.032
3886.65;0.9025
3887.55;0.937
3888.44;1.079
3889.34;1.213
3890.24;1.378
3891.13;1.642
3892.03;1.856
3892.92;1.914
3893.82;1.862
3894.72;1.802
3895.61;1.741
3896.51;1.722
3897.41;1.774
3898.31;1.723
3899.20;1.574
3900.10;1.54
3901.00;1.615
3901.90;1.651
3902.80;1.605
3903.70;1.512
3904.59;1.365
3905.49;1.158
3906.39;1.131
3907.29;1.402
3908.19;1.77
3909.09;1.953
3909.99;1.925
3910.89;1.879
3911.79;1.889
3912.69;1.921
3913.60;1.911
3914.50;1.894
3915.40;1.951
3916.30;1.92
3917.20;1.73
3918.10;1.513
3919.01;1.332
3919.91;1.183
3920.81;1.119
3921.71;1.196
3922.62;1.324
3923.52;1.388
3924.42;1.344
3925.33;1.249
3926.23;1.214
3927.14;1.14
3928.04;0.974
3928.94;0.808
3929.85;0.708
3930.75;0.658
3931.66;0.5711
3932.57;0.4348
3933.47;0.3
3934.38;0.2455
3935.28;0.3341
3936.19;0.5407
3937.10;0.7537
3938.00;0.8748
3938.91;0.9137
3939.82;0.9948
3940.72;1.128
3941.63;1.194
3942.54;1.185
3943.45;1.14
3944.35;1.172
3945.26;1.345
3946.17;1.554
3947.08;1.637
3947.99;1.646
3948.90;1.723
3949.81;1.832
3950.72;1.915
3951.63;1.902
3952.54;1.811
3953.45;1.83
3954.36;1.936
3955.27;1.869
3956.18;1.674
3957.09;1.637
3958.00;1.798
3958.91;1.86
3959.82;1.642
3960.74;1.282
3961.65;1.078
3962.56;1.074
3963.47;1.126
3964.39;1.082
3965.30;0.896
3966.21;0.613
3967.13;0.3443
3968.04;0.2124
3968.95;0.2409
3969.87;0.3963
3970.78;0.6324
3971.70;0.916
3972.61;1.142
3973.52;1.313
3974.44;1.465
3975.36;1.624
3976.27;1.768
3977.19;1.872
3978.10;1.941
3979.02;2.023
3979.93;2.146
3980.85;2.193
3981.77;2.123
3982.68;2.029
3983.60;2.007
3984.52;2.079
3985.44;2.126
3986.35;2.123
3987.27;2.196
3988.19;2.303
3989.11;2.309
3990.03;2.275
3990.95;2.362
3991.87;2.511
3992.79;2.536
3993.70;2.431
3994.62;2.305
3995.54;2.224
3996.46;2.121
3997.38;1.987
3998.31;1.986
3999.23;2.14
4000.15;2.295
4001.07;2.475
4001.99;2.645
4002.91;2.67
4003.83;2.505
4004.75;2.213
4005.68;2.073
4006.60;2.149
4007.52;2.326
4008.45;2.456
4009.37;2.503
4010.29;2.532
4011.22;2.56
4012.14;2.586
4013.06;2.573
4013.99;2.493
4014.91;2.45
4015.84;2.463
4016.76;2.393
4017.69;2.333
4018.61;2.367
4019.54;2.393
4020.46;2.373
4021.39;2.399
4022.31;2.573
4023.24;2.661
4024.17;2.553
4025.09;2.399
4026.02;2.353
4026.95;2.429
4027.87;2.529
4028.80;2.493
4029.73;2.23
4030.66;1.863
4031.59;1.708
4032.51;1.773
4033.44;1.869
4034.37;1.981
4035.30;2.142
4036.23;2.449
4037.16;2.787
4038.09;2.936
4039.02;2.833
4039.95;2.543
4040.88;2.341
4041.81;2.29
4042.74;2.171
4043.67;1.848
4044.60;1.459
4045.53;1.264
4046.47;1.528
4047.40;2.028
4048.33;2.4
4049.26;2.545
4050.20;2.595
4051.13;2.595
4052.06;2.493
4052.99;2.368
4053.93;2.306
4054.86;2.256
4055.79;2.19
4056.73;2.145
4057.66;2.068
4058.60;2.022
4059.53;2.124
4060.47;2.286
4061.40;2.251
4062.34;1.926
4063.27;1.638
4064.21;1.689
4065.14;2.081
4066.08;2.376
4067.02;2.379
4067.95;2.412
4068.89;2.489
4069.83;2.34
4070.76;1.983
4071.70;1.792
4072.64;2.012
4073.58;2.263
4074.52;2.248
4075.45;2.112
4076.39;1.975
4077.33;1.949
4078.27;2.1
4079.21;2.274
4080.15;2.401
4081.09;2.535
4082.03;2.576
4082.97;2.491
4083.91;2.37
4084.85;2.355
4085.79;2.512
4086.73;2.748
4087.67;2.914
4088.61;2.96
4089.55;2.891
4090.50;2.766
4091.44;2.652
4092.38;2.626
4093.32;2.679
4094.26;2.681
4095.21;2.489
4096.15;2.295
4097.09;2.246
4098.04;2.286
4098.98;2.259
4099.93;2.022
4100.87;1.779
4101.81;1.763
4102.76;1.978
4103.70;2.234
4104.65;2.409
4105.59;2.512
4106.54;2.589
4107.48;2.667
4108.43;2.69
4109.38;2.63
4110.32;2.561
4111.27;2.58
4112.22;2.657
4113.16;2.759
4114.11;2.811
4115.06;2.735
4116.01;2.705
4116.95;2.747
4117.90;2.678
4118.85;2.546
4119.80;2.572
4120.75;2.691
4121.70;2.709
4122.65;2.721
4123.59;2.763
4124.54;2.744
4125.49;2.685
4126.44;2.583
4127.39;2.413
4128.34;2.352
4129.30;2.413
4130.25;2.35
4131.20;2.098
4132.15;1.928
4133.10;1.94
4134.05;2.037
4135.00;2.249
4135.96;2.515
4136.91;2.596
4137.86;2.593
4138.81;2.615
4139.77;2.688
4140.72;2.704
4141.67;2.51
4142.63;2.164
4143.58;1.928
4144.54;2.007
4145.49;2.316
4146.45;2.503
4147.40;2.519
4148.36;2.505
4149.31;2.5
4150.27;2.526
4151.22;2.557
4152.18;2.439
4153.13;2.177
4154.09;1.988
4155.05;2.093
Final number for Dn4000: 1.97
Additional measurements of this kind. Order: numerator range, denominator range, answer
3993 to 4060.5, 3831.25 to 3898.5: 2.10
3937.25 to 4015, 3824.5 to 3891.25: 1.76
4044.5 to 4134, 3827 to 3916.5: 2.08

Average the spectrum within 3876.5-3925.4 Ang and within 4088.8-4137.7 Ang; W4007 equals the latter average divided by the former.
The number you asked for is 1.69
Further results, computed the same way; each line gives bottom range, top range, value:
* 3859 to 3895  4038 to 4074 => 1.78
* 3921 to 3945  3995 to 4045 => 2.53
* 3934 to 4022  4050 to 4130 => 1.35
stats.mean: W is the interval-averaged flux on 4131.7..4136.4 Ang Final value 2.13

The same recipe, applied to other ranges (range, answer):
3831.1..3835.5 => 0.764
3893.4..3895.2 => 1.83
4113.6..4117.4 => 2.75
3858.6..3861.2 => 0.824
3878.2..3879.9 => 0.915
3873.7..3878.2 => 1.28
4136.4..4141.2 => 2.64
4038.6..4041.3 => 2.57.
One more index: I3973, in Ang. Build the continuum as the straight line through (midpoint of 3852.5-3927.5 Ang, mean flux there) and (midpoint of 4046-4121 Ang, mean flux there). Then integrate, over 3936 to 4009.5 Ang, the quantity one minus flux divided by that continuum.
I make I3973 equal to 4.5 Ang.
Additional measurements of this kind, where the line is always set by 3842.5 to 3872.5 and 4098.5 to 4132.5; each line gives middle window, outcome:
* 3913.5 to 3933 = 3.77 Ang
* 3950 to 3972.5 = 6.21 Ang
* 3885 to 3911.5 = -2.03 Ang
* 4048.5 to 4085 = 0.22 Ang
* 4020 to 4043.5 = -3.01 Ang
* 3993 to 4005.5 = -2.53 Ang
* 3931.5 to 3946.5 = 7.07 Ang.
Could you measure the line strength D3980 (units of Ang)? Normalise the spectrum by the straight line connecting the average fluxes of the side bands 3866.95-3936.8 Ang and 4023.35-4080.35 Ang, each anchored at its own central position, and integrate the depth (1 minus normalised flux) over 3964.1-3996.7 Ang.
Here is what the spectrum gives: 1.7 Ang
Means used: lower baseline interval 1.3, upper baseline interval 2.2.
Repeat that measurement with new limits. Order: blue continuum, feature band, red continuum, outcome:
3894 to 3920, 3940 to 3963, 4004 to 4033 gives 4.70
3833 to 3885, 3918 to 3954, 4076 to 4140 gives 9.19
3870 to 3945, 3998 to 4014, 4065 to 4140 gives -4.63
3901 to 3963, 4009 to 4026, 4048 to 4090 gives -4.62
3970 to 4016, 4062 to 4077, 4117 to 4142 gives 1.45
